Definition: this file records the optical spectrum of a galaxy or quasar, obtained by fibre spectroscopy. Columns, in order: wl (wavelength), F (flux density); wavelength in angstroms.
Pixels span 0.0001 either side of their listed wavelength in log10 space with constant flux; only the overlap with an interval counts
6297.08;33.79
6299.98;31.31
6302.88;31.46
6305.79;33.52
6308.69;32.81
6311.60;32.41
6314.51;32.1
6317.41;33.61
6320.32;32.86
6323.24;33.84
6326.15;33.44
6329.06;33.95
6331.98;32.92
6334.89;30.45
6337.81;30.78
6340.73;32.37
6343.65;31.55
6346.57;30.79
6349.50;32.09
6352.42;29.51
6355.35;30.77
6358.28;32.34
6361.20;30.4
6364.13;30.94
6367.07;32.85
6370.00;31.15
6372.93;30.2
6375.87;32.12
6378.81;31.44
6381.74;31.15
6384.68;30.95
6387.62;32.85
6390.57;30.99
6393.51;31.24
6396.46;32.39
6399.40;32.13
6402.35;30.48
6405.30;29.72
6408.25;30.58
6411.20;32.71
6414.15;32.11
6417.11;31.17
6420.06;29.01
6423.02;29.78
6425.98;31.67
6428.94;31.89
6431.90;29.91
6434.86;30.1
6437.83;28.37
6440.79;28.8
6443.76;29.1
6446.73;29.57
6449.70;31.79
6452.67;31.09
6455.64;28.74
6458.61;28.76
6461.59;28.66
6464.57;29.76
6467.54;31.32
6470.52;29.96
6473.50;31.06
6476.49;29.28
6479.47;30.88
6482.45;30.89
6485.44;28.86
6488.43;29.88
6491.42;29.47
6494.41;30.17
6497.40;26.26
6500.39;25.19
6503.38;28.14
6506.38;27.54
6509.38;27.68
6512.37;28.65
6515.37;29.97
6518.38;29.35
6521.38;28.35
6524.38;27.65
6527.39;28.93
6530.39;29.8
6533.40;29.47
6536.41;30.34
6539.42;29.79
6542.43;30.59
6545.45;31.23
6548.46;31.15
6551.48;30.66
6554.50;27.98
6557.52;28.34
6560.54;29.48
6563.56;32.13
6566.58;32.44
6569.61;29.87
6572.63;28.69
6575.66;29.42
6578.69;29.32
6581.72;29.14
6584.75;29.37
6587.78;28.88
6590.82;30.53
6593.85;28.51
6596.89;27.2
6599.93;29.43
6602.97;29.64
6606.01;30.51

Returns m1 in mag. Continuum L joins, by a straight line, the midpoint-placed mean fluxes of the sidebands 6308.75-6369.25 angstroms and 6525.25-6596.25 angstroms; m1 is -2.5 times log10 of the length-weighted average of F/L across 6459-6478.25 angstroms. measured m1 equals 0.027 mag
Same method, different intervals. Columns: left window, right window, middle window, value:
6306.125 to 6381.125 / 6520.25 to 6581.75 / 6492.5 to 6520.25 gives 0.08 mag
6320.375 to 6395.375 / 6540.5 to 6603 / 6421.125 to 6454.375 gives 0.03 mag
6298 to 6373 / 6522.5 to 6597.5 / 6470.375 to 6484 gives 0.00 mag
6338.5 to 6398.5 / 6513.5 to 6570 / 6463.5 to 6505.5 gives 0.04 mag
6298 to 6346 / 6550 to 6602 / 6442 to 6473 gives 0.03 mag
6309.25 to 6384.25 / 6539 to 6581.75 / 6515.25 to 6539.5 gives 0.04 mag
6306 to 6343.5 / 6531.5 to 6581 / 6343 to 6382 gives 0.03 mag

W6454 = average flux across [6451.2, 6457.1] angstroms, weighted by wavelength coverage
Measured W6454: 29.9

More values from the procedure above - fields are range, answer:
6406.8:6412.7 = 31.7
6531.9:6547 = 30.3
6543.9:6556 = 30.2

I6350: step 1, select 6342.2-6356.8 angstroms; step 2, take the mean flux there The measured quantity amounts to 30.9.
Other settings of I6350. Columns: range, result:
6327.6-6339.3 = 32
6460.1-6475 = 30.1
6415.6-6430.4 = 30.7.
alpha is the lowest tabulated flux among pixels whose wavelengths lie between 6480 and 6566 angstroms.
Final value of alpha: 25.19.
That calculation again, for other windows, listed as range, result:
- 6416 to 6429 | 29.01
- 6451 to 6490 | 28.66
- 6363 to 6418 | 29.72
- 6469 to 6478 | 29.28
